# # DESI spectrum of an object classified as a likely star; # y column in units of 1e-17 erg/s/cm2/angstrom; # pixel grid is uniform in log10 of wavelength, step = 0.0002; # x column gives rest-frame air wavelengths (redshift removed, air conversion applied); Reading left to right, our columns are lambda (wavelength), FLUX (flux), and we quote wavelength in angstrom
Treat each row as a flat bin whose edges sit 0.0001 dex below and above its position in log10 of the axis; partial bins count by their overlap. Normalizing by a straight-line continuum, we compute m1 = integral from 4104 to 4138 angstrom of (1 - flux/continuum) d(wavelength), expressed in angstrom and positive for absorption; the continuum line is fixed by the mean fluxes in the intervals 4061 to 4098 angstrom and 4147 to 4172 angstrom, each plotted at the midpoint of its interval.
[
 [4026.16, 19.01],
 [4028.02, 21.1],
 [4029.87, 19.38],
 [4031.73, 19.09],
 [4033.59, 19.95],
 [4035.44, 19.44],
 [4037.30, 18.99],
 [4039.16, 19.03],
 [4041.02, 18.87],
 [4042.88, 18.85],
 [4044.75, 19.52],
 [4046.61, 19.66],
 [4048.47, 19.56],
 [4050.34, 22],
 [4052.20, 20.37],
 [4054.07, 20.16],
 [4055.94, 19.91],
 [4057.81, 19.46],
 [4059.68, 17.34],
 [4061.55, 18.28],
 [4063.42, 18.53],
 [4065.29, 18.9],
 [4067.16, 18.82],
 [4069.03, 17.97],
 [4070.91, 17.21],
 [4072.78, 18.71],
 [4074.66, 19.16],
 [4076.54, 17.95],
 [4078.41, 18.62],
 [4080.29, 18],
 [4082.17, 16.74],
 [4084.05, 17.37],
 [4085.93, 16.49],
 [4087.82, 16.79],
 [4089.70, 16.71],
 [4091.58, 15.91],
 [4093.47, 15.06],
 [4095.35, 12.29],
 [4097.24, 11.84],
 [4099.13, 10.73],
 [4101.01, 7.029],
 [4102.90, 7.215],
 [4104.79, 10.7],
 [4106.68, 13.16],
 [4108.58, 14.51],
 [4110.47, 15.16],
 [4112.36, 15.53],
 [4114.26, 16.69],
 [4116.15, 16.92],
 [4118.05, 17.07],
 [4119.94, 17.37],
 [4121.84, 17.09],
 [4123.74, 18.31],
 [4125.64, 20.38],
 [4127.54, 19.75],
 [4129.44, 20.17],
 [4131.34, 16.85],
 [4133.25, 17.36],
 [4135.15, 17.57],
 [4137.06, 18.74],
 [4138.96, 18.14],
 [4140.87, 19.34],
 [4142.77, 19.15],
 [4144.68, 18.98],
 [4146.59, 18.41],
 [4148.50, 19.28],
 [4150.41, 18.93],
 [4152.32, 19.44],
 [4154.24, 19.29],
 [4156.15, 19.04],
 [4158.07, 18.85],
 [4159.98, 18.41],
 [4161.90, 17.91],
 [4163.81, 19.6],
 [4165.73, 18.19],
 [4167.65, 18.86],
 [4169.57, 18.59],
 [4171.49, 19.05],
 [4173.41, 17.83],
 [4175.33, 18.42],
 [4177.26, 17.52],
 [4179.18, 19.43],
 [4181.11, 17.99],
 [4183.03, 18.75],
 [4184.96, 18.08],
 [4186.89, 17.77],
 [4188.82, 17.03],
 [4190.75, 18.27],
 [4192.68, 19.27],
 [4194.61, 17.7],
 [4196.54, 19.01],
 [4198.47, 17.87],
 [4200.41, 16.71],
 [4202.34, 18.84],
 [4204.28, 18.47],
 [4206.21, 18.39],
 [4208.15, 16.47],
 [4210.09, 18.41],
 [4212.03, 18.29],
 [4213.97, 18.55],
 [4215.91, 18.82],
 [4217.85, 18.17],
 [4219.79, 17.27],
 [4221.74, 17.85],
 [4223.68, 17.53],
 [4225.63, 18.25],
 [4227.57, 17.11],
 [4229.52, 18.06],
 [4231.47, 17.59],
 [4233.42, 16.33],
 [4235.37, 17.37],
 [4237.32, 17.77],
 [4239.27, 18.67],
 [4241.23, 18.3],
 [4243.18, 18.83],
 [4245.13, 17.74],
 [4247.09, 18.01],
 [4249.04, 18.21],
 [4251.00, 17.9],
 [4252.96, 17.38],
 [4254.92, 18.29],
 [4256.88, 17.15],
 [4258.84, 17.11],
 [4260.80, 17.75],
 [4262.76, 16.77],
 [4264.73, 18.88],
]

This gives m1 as 2.2 angstrom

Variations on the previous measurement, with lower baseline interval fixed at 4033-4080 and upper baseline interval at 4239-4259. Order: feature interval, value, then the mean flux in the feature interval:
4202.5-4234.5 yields 0.48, 17.9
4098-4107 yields 4.42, 9.58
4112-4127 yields 0.92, 17.6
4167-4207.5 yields 0.14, 18.3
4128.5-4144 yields 0.16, 18.4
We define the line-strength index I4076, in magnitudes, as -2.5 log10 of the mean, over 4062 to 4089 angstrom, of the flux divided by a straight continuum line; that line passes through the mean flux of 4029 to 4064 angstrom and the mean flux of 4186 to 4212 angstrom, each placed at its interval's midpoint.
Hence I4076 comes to 0.07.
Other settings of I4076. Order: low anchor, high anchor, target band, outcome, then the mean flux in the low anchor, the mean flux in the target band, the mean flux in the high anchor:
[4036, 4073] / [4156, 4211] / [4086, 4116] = 0.363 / 19.1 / 13.5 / 18.3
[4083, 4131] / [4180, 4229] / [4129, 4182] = -0.122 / 15.2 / 18.6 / 18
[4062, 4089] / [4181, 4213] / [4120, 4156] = -0.041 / 17.9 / 18.7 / 18.1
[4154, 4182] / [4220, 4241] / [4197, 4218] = -0.007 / 18.6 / 18.1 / 17.7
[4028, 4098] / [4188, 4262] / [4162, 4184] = -0.031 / 18.2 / 18.5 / 17.9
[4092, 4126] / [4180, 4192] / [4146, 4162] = -0.152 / 14.2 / 18.9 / 18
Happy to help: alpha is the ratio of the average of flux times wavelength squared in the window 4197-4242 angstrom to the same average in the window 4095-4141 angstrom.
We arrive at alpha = 1.2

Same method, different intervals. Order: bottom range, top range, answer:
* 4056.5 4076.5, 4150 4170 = 1.07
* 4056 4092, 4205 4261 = 1.08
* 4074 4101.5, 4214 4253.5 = 1.24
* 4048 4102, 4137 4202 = 1.13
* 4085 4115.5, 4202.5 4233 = 1.40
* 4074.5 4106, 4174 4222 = 1.32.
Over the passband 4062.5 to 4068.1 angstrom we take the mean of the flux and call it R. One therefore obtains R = 18.8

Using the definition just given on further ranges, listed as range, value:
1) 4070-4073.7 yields 18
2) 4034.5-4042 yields 19.1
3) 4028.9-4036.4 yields 19.5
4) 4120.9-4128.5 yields 18.9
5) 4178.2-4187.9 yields 18.4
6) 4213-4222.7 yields 18.1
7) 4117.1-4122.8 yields 17.2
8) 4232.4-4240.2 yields 17.5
